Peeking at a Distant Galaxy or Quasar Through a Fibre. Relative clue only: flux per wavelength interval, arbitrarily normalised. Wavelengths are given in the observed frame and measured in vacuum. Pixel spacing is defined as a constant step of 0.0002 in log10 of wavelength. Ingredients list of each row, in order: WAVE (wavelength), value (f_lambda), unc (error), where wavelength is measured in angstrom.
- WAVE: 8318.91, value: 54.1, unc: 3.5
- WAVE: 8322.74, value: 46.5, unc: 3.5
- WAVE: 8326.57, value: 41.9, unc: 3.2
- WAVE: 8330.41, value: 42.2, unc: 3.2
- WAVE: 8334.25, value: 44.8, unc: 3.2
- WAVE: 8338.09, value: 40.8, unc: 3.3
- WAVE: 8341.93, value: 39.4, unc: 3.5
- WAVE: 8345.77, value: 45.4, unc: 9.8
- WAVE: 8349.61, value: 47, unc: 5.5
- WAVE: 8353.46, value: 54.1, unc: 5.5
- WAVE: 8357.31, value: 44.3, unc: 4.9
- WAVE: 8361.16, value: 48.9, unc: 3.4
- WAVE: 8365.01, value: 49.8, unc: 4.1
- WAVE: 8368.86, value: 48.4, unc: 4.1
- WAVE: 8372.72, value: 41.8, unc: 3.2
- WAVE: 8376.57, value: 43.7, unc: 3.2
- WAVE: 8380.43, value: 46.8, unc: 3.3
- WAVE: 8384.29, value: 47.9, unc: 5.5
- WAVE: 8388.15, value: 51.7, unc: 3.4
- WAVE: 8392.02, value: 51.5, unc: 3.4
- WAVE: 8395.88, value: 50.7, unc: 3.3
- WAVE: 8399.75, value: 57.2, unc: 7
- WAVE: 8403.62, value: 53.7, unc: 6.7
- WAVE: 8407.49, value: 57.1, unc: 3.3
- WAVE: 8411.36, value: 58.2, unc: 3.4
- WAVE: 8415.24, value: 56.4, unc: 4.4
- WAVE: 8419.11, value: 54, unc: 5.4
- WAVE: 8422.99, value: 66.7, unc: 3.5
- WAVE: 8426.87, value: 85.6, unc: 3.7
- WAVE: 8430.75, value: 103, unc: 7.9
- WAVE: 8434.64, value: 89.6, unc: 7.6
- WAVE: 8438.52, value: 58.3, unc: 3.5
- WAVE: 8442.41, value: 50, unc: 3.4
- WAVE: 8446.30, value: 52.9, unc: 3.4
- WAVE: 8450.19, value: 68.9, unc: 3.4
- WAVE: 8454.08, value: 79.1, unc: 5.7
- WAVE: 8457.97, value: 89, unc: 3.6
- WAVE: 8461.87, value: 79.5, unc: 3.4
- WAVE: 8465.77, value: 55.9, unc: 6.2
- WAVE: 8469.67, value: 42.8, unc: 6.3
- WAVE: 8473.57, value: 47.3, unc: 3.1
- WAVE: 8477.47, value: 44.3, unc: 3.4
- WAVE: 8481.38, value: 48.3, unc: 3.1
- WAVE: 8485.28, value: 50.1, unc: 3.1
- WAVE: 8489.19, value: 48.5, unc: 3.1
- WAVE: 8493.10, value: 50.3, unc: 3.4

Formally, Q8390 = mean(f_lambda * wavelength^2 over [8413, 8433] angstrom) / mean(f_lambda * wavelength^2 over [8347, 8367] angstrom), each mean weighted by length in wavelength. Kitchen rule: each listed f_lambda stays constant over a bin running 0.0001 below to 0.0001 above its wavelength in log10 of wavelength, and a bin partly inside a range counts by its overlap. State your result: 1.5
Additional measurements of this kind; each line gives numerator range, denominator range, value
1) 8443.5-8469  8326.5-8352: 1.63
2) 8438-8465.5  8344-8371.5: 1.45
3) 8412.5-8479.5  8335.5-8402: 1.41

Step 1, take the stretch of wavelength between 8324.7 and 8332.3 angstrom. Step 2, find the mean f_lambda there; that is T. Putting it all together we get 42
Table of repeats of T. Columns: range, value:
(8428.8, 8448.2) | 70.8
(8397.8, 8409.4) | 56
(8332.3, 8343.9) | 41.7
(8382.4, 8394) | 50.4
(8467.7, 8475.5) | 45.1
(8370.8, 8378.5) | 42.8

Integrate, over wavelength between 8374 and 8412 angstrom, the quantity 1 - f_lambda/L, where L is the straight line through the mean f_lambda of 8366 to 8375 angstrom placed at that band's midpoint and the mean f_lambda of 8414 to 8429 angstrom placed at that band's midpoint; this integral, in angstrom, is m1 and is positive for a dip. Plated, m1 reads 2.4 angstrom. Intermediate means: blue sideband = 45.6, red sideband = 66.6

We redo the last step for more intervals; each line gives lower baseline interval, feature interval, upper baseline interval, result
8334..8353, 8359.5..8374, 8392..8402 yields 0.2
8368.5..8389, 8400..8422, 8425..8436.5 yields 5.4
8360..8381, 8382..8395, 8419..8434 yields 1.7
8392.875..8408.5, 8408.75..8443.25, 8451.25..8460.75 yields -1.2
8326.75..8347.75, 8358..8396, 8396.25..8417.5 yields 1.8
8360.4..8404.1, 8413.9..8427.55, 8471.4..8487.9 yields -4.4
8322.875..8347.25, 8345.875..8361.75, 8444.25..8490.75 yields -1.1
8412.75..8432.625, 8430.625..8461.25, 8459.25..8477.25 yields -3.9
